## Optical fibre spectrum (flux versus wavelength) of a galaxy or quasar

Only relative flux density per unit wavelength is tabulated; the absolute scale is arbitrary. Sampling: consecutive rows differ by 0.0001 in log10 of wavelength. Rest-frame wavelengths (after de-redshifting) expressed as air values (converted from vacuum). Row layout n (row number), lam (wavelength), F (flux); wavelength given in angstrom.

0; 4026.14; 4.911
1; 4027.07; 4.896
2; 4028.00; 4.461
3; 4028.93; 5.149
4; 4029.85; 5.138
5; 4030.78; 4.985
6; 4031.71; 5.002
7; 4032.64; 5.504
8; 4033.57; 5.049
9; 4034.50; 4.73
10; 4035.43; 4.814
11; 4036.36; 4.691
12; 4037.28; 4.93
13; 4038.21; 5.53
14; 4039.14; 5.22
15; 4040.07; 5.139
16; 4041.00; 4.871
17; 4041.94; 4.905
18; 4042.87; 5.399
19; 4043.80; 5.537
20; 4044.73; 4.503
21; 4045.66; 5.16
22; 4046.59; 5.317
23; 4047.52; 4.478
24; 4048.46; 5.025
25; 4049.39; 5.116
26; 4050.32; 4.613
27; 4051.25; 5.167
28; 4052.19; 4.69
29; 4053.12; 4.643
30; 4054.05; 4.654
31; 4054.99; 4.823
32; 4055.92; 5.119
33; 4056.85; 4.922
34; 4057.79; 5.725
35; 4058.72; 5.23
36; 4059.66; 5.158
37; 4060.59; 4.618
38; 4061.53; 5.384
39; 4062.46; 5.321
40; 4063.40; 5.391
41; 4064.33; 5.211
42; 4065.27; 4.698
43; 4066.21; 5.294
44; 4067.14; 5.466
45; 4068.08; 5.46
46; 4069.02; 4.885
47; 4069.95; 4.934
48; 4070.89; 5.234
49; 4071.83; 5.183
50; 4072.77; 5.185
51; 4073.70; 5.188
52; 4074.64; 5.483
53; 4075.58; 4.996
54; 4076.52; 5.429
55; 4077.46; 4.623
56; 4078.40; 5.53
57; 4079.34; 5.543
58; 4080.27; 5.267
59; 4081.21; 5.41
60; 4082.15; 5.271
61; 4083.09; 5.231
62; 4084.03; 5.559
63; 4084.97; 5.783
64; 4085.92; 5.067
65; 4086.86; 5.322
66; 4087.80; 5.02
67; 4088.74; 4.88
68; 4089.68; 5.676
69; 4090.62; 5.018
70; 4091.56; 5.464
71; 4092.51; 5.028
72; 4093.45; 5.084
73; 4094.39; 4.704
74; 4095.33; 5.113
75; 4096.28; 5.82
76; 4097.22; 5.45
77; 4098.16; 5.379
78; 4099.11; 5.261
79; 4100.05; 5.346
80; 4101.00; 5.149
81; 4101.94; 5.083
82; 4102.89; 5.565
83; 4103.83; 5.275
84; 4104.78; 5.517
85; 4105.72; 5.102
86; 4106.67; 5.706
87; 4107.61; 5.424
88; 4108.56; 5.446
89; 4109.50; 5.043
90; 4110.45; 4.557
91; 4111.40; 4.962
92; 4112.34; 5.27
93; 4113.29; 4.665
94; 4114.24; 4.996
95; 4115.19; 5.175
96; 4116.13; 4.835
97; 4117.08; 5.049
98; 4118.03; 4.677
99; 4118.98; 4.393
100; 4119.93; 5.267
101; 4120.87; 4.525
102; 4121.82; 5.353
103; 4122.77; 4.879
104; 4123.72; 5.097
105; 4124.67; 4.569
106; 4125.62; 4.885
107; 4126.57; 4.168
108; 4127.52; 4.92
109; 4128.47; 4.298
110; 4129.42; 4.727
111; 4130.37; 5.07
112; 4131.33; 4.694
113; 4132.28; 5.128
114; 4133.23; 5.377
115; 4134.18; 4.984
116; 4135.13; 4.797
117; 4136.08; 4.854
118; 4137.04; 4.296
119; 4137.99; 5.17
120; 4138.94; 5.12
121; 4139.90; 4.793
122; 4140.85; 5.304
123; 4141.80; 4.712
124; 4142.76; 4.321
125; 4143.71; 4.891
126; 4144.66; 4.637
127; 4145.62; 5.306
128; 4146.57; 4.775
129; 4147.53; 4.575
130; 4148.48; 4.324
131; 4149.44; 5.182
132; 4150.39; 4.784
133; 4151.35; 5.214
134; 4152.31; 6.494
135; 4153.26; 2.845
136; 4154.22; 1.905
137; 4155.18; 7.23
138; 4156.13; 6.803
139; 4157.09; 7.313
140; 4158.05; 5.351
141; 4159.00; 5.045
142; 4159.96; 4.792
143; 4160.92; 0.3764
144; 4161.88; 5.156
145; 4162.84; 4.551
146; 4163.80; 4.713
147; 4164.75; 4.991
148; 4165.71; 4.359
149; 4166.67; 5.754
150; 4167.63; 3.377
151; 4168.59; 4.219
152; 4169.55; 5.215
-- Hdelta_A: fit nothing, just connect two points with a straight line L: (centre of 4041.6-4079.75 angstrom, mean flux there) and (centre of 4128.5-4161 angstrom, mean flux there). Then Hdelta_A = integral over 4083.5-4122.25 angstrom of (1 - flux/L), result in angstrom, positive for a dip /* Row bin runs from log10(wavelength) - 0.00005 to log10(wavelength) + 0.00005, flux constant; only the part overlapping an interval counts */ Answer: -1.3 angstrom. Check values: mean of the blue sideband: 5.1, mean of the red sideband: 4.91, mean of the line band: 5.17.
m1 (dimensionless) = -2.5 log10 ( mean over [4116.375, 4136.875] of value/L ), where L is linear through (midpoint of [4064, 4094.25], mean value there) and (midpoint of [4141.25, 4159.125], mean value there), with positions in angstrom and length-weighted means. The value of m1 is 0.06 mag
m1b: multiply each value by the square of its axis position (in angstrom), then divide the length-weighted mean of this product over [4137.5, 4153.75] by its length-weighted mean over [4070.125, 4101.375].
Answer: 0.9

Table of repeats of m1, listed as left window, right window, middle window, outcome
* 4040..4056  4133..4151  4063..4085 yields -0.07 mag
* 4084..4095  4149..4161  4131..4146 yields 0.04 mag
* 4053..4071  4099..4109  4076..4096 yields 0.00 mag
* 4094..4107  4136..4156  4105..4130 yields 0.04 mag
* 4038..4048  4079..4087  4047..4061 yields 0.05 mag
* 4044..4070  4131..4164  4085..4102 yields -0.06 mag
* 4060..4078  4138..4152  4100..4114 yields -0.04 mag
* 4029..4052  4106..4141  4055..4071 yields -0.04 mag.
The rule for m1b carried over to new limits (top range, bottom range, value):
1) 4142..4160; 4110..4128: 1.05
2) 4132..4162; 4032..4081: 1.00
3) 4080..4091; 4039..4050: 1.07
